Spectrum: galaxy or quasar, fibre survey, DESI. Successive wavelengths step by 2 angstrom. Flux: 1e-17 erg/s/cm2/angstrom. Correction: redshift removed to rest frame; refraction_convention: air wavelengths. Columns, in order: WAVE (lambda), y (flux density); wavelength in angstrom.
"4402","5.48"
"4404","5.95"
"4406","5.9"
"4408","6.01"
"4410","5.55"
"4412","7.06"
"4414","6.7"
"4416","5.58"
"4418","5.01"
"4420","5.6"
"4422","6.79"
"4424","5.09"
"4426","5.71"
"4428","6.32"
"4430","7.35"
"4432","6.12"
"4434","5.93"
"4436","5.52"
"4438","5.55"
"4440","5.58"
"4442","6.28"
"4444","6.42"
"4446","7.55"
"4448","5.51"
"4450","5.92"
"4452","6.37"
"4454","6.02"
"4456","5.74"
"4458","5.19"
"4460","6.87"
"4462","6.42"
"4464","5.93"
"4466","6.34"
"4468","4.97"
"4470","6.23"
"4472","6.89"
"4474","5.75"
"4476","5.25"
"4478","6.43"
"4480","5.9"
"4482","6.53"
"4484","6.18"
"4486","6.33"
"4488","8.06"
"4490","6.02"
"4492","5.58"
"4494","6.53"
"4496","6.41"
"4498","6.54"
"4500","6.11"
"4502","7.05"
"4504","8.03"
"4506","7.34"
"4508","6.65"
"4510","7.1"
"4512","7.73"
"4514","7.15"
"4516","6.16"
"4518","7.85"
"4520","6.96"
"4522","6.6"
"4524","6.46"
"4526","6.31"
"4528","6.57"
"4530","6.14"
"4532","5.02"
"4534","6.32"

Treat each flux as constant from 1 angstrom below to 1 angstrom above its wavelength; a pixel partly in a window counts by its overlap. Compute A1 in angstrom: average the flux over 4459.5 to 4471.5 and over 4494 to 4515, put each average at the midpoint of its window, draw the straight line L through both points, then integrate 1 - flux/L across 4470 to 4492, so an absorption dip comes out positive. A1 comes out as 0.6 angstrom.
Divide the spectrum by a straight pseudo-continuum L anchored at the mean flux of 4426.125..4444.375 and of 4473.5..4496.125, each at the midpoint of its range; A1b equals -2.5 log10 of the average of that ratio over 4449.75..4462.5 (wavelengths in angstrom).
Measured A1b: 0.02 mag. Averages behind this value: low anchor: 6.09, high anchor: 6.25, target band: 6.07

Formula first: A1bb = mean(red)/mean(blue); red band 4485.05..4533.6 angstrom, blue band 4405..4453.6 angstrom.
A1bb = 1.1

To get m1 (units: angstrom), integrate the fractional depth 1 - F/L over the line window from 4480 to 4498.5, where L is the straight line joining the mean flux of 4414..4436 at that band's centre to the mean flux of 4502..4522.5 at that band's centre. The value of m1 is 1.1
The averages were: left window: 5.96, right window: 7.17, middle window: 6.43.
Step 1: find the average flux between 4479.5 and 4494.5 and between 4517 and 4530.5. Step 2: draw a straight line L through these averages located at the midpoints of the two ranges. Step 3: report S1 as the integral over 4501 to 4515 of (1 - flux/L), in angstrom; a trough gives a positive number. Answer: -1.5 angstrom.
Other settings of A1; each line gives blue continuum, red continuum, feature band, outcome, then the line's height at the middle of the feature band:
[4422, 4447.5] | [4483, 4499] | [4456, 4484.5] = 1.29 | 6.34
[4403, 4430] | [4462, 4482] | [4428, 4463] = -0.79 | 6.01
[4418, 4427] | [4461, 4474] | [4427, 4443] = -0.73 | 5.82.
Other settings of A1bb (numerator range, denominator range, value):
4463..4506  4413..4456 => 1.05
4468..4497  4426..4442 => 1.03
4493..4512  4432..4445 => 1.17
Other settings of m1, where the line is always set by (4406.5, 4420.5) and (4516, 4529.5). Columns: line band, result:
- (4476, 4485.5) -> 0.39 angstrom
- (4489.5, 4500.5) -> 0.53 angstrom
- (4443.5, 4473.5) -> 0.54 angstrom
